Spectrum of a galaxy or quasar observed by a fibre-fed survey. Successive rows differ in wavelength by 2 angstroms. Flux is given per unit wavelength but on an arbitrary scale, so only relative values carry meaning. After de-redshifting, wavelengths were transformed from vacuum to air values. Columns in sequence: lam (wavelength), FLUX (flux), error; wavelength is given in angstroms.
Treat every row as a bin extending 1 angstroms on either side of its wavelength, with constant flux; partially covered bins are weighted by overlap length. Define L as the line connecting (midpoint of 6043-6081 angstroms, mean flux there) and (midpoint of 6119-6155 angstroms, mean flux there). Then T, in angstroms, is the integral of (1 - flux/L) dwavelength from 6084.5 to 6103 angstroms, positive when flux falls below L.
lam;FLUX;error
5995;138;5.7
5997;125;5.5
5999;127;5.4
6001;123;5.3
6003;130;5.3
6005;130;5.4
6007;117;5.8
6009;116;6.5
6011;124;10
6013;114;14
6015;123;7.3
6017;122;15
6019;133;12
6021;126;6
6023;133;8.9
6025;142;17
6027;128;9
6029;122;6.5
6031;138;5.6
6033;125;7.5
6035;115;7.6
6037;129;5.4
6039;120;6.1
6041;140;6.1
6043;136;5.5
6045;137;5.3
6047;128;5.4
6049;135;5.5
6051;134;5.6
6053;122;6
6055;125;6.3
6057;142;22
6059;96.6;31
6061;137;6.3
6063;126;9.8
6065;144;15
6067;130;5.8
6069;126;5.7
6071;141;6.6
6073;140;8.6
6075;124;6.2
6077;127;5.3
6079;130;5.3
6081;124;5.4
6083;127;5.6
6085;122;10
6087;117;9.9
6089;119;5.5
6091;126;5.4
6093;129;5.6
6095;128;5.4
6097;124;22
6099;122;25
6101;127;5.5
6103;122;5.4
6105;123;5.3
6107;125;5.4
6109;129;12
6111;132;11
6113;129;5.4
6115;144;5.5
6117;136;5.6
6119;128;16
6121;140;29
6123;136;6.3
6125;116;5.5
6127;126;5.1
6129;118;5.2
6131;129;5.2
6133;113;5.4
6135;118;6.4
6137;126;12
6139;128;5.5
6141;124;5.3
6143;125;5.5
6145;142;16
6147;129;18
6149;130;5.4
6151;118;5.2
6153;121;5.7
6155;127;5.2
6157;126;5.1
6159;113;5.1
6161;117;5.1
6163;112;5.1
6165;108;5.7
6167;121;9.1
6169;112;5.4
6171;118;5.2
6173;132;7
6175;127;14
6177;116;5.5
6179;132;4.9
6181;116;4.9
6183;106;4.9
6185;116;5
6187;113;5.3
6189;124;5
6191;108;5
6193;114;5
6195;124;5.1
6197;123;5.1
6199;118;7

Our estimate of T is 0.7 angstroms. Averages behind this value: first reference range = 130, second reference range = 126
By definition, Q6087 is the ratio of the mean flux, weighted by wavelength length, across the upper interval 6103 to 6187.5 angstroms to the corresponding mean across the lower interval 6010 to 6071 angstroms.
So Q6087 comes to 1.0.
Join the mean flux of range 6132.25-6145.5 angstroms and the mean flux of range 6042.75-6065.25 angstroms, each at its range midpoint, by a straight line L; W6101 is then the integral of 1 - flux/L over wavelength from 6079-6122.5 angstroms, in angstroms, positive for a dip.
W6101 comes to -0.2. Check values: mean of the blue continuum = 130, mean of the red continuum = 125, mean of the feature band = 127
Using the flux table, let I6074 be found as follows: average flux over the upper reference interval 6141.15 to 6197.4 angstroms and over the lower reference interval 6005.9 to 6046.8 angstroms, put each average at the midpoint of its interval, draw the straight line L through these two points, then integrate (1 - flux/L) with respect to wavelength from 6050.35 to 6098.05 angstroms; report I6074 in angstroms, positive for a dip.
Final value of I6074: -1.0 angstroms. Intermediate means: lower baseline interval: 127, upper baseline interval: 120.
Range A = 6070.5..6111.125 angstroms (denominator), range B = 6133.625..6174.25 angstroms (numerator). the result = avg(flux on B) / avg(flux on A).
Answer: 1.0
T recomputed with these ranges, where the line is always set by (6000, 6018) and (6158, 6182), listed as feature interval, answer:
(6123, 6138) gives -0.3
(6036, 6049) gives -1.1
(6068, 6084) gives -1.2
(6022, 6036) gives -0.8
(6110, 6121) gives -1.3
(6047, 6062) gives -0.8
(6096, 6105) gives -0.3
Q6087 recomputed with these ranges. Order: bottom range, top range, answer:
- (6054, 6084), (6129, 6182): 0.95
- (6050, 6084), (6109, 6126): 1.03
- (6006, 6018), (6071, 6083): 1.09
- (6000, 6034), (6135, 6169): 0.97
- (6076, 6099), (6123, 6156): 1.00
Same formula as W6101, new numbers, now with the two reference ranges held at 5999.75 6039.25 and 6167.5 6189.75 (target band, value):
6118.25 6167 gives -1.2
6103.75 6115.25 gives -0.7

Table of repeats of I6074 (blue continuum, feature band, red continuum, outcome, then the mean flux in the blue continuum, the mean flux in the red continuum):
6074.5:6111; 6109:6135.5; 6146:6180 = -1.1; 125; 121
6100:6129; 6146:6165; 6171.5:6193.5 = 0.3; 129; 119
